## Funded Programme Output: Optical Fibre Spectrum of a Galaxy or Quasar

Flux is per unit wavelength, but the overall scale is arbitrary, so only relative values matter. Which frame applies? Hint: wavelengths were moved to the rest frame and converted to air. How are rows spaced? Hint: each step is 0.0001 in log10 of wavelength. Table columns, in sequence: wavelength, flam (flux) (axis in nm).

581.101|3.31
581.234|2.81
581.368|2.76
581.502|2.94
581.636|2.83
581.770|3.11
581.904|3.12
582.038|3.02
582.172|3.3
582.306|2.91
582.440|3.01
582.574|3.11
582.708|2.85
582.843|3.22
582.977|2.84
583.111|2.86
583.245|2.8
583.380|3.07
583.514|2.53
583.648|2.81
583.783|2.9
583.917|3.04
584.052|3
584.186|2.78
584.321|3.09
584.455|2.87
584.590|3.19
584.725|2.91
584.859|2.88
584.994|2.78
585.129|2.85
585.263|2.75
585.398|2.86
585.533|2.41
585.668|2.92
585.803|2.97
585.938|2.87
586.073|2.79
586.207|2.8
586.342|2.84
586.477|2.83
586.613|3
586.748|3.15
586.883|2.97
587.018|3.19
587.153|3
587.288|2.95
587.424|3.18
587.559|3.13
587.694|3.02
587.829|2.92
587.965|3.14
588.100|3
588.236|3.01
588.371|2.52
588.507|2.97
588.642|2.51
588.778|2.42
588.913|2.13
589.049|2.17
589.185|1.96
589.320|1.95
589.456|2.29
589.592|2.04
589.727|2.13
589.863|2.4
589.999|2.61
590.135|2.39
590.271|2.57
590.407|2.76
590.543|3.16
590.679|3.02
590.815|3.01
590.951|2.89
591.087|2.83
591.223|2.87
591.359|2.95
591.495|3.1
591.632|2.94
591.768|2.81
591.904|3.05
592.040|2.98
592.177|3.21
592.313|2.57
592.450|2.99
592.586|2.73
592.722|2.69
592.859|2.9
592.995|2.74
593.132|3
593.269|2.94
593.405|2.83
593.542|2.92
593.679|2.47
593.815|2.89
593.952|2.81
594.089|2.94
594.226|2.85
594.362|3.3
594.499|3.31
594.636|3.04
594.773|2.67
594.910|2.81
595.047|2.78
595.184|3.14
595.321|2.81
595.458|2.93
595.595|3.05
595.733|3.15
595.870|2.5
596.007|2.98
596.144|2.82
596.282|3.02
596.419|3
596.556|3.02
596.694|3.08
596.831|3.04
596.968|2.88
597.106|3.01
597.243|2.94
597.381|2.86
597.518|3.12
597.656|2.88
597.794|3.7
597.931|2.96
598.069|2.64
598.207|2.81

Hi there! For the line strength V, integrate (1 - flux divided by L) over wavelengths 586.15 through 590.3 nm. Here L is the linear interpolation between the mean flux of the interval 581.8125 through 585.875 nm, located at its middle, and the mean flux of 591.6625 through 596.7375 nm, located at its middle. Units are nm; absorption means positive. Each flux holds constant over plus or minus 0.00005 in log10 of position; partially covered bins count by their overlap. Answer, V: 0.333 nm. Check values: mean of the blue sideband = 2.92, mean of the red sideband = 2.91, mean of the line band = 2.68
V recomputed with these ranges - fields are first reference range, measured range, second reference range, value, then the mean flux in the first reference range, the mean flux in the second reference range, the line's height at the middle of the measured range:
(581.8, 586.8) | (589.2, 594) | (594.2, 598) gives 0.35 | 2.92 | 2.99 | 2.96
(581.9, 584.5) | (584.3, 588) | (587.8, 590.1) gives -0.32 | 2.95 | 2.47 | 2.71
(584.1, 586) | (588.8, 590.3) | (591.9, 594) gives 0.33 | 2.87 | 2.85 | 2.86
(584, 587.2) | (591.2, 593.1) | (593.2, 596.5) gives 0.01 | 2.9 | 2.92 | 2.91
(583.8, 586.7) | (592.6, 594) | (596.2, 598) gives 0.08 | 2.88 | 3.04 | 2.99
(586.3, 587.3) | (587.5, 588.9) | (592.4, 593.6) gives 0.06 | 3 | 2.86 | 2.97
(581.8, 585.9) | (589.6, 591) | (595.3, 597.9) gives 0.14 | 2.92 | 2.99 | 2.96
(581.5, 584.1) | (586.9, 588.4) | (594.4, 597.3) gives -0.03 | 2.96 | 2.96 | 2.96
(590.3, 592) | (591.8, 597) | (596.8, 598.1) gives 0.11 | 2.94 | 3.01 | 2.98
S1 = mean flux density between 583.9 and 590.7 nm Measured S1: 2.76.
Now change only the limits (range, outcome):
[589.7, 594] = 2.82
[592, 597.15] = 2.91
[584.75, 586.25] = 2.81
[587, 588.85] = 2.92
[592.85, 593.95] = 2.83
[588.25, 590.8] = 2.47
